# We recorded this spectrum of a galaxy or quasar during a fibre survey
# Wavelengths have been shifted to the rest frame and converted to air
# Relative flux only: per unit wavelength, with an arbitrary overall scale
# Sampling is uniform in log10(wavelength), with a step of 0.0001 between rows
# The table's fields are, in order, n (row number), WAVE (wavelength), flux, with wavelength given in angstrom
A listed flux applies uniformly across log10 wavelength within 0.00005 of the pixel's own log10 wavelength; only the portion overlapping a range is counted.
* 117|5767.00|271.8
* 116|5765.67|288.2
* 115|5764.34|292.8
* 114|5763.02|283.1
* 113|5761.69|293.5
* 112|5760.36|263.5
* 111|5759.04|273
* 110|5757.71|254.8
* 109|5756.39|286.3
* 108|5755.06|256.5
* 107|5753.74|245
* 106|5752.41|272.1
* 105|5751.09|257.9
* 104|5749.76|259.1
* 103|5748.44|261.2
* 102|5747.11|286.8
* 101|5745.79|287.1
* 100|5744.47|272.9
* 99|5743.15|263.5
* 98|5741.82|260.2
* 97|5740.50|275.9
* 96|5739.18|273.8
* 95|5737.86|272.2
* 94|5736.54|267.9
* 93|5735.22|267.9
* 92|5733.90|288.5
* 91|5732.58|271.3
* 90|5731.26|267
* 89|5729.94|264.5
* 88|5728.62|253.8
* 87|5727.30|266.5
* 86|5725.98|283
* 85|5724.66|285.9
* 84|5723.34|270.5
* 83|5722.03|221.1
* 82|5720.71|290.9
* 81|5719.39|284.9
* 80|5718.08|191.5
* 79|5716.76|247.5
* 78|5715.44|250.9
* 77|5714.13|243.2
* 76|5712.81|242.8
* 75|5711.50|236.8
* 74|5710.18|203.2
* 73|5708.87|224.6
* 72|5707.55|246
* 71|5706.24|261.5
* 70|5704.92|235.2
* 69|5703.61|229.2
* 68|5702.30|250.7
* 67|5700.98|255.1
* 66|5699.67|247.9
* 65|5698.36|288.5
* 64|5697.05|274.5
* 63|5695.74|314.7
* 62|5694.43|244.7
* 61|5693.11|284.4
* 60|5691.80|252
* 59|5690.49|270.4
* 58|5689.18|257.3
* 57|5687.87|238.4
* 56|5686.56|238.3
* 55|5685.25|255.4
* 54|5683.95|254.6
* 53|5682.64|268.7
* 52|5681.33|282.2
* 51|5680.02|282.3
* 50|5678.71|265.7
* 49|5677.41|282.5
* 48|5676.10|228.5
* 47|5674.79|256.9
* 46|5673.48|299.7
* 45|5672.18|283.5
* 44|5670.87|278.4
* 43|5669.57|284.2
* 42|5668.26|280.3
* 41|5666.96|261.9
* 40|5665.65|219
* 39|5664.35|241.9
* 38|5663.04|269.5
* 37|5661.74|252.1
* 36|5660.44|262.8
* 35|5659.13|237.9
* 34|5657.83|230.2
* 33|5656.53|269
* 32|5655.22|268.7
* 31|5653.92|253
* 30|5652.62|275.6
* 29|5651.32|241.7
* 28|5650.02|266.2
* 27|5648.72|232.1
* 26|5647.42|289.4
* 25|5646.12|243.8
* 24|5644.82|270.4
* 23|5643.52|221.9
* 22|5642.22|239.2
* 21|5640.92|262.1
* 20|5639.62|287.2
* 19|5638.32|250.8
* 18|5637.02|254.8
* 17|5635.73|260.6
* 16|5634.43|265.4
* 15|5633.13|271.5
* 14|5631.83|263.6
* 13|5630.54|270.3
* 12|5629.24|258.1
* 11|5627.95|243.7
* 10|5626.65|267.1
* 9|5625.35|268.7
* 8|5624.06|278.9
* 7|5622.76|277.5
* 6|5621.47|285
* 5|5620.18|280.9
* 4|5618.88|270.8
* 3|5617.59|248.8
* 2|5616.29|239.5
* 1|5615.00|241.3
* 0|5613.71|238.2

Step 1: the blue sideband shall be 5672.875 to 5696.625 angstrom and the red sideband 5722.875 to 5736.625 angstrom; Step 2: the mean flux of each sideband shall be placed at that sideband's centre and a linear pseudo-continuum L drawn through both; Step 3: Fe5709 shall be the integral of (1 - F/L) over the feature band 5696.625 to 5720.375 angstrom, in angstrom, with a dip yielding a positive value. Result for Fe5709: 2.0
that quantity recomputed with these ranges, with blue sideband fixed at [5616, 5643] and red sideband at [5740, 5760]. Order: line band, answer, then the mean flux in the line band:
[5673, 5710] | 0.88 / 259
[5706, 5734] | 1.36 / 254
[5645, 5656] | 0.22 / 259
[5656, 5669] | 0.61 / 253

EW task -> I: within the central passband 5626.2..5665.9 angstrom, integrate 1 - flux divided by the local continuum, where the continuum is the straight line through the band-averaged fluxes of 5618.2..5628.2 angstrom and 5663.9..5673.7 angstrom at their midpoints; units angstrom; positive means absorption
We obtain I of 2.0 angstrom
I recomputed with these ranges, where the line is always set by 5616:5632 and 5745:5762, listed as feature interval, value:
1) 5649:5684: 0.6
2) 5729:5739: -0.1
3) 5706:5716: 1.1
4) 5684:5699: 0.1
